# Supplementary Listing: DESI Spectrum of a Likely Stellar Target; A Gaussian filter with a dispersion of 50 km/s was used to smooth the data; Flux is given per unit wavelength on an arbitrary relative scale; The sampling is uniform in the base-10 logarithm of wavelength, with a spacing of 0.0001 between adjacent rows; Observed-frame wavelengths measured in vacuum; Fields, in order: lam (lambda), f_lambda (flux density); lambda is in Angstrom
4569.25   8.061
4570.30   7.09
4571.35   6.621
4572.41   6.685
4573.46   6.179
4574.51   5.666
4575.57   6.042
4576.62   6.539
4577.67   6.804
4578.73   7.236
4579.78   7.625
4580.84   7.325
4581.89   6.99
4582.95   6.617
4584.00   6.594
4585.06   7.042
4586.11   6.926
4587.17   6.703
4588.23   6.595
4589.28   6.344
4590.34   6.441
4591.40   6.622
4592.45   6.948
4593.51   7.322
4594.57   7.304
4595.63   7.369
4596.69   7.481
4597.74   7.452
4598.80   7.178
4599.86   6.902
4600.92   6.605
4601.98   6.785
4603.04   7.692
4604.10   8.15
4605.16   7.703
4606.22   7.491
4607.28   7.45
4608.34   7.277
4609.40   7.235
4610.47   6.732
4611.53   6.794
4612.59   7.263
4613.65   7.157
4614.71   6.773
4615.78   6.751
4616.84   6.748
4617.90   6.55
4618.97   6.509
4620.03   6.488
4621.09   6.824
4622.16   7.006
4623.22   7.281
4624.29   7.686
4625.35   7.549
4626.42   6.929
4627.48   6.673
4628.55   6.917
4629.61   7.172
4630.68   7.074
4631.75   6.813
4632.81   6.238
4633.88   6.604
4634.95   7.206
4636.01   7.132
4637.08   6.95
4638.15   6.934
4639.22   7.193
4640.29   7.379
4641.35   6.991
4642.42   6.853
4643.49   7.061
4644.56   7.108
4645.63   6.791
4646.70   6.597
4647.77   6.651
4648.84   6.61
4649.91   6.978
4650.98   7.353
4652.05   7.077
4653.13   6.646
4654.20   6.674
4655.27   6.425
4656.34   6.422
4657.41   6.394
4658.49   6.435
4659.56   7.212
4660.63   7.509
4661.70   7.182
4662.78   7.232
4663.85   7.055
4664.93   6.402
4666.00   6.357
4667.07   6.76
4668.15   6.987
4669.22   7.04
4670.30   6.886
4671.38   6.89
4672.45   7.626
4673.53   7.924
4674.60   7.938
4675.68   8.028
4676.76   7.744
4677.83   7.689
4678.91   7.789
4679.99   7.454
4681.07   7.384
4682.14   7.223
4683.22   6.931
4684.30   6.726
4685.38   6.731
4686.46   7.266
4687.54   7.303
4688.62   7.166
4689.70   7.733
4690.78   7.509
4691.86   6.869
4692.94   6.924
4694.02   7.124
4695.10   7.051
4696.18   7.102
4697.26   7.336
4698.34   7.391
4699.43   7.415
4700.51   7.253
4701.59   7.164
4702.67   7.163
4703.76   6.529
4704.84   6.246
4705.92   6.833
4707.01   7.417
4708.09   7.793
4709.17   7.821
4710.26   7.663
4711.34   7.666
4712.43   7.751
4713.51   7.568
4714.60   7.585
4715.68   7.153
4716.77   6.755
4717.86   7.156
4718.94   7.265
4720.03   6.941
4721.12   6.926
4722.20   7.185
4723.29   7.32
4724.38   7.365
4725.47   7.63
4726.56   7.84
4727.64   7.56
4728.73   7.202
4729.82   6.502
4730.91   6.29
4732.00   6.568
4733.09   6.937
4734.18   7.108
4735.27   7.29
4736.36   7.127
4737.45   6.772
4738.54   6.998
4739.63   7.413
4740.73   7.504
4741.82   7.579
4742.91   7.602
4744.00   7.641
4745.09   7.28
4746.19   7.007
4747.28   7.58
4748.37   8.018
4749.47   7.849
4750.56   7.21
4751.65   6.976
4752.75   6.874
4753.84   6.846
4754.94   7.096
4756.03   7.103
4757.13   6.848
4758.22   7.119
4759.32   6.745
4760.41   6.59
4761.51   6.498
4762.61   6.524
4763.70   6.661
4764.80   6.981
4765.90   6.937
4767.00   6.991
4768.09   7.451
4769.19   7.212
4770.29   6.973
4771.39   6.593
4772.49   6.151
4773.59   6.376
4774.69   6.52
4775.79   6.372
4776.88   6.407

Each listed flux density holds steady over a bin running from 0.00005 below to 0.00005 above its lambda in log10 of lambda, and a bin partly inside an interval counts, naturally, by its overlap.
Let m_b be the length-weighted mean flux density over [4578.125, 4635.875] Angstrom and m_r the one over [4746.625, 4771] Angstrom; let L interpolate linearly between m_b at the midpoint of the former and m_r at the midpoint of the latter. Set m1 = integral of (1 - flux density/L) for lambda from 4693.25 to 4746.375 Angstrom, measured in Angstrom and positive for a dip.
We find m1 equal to -1.36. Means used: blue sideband 7.02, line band 7.22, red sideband 7.05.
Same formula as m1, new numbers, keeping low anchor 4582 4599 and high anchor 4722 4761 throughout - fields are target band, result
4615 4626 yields 0.1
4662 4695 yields -0.7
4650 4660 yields 0.4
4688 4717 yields -0.6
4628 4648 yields 0.2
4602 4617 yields -0.6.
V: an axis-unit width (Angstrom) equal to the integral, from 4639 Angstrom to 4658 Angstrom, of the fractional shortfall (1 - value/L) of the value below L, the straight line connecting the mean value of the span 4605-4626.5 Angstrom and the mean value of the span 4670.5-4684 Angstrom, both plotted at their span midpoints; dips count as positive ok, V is 1.2 Angstrom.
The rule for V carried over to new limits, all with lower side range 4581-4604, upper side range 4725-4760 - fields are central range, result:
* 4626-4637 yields 0.24 Angstrom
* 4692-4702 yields -0.08 Angstrom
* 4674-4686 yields -0.54 Angstrom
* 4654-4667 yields 0.55 Angstrom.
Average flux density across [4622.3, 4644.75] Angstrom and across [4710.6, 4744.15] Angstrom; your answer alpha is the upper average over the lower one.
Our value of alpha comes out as 1.0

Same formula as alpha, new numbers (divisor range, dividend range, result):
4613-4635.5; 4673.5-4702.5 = 1.06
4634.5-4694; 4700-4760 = 1.02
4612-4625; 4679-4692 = 1.04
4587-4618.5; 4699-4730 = 1.03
